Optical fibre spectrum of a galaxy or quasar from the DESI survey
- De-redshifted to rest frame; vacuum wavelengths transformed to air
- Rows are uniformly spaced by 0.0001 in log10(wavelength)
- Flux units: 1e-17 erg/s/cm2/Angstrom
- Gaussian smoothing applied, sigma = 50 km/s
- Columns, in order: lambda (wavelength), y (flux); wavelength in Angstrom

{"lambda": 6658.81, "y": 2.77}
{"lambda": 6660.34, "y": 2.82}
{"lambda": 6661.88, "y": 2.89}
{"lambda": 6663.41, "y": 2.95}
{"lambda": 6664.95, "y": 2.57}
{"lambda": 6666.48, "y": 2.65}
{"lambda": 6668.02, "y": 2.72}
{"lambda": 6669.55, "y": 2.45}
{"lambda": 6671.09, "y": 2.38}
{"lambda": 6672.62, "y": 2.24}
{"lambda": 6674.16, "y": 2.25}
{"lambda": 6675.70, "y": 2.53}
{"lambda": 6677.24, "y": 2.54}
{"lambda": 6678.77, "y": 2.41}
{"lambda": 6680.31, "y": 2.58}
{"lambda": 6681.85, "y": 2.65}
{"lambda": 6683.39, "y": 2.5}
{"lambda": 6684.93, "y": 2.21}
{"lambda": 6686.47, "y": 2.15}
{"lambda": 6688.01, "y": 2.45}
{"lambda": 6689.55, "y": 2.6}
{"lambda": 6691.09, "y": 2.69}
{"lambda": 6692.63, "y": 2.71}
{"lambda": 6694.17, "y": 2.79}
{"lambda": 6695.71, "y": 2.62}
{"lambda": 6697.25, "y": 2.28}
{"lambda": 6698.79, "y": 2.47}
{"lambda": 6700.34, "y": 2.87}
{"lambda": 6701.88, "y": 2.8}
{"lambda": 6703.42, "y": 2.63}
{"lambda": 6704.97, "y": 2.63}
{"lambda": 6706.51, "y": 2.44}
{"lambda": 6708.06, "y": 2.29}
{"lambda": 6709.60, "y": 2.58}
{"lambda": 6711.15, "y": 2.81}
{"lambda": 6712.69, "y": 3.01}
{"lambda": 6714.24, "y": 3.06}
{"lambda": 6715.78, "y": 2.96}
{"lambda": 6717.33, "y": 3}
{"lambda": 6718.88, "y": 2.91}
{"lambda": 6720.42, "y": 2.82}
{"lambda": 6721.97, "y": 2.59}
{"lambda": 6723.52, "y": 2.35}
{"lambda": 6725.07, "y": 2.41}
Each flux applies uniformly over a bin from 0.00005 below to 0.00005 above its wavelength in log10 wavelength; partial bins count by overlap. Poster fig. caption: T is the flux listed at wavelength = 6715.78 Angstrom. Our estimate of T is 2.96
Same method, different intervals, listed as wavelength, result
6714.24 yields 3.06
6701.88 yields 2.8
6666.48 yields 2.65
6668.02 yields 2.72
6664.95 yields 2.57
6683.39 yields 2.5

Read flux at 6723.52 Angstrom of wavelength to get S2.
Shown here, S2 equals 2.35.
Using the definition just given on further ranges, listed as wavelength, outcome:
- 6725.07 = 2.41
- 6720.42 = 2.82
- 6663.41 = 2.95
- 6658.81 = 2.77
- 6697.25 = 2.28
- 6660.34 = 2.82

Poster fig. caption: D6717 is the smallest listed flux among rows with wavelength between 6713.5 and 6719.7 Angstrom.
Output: 2.91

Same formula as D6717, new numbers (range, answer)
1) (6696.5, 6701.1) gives 2.28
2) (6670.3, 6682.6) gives 2.24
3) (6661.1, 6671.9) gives 2.38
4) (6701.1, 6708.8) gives 2.29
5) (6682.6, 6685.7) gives 2.21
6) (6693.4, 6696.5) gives 2.62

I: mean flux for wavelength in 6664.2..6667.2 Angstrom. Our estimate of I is 2.61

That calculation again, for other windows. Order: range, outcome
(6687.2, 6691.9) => 2.58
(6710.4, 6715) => 2.96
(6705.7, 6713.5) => 2.63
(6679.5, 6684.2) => 2.57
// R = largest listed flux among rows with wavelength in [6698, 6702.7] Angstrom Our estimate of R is 2.87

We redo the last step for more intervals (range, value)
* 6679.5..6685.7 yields 2.65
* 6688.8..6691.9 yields 2.69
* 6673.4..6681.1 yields 2.58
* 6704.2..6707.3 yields 2.63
